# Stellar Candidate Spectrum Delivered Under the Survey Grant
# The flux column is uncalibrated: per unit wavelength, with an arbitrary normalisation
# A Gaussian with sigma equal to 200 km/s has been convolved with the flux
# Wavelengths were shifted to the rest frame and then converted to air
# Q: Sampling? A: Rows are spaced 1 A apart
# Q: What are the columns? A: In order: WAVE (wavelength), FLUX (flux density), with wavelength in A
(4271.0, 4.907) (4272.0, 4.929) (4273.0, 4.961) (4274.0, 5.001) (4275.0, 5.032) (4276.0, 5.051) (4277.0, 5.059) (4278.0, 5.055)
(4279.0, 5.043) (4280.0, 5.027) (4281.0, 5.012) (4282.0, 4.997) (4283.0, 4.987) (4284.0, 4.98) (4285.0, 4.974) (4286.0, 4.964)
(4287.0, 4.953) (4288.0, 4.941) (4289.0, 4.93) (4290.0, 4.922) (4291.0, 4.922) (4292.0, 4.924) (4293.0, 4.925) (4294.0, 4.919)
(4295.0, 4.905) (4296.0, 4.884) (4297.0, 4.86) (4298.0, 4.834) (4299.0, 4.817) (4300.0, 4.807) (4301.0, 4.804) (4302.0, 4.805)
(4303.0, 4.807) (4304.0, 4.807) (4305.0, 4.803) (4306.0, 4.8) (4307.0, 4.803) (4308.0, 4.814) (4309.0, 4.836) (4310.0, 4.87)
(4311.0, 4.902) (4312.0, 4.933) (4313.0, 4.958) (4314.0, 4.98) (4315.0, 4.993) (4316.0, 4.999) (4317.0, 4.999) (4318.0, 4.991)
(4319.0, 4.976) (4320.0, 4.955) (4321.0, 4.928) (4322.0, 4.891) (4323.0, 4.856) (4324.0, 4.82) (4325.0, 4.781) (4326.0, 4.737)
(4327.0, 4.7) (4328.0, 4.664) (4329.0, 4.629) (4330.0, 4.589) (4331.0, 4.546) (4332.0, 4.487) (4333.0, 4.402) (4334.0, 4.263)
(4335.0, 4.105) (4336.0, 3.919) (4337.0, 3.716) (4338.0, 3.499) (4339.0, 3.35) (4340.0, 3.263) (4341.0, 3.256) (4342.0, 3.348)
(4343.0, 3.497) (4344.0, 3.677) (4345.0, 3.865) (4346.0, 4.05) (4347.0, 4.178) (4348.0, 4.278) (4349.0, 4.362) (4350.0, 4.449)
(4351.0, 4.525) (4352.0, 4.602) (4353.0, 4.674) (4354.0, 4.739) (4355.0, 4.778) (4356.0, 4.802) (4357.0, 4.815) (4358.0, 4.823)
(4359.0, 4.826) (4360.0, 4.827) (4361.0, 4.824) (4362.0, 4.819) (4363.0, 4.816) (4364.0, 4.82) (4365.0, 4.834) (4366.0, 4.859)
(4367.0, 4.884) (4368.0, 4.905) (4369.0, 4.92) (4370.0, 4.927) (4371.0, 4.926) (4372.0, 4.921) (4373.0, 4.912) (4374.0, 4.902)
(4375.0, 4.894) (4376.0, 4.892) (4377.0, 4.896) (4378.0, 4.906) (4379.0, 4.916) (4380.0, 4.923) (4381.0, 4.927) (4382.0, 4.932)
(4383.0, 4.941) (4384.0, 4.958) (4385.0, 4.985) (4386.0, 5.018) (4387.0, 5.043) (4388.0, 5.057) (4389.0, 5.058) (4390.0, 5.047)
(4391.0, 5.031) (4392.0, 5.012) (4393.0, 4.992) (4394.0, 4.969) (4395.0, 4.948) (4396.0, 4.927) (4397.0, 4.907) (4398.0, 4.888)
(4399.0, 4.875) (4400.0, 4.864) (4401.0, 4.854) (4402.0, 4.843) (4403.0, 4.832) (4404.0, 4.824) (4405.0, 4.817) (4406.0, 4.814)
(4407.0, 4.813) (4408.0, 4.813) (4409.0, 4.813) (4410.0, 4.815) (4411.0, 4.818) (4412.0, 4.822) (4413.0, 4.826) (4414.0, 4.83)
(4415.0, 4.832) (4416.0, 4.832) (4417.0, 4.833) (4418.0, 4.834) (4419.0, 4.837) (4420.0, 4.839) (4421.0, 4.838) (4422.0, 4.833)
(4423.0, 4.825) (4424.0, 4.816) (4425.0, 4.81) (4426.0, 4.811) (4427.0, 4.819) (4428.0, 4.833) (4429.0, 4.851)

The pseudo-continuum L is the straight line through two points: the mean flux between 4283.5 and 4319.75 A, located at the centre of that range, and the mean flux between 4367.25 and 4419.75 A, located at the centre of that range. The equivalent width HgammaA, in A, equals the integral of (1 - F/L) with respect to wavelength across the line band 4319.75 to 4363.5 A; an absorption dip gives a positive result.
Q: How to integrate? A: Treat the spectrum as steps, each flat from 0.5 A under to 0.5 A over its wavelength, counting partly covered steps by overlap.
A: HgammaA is 4.6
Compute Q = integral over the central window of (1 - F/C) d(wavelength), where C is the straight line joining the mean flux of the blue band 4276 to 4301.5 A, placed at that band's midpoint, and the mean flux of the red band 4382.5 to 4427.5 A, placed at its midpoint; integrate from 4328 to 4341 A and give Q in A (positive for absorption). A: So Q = 2.3 A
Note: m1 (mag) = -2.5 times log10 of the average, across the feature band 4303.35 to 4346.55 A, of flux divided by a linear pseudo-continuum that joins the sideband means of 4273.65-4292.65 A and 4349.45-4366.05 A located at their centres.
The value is 0.09 mag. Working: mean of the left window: 4.99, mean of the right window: 4.75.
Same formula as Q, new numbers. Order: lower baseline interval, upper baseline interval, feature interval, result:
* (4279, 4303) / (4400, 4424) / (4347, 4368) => 0.7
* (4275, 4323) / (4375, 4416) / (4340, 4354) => 2.4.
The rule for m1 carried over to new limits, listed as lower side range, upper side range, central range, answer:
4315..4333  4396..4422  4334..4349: 0.27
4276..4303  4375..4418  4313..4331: 0.02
